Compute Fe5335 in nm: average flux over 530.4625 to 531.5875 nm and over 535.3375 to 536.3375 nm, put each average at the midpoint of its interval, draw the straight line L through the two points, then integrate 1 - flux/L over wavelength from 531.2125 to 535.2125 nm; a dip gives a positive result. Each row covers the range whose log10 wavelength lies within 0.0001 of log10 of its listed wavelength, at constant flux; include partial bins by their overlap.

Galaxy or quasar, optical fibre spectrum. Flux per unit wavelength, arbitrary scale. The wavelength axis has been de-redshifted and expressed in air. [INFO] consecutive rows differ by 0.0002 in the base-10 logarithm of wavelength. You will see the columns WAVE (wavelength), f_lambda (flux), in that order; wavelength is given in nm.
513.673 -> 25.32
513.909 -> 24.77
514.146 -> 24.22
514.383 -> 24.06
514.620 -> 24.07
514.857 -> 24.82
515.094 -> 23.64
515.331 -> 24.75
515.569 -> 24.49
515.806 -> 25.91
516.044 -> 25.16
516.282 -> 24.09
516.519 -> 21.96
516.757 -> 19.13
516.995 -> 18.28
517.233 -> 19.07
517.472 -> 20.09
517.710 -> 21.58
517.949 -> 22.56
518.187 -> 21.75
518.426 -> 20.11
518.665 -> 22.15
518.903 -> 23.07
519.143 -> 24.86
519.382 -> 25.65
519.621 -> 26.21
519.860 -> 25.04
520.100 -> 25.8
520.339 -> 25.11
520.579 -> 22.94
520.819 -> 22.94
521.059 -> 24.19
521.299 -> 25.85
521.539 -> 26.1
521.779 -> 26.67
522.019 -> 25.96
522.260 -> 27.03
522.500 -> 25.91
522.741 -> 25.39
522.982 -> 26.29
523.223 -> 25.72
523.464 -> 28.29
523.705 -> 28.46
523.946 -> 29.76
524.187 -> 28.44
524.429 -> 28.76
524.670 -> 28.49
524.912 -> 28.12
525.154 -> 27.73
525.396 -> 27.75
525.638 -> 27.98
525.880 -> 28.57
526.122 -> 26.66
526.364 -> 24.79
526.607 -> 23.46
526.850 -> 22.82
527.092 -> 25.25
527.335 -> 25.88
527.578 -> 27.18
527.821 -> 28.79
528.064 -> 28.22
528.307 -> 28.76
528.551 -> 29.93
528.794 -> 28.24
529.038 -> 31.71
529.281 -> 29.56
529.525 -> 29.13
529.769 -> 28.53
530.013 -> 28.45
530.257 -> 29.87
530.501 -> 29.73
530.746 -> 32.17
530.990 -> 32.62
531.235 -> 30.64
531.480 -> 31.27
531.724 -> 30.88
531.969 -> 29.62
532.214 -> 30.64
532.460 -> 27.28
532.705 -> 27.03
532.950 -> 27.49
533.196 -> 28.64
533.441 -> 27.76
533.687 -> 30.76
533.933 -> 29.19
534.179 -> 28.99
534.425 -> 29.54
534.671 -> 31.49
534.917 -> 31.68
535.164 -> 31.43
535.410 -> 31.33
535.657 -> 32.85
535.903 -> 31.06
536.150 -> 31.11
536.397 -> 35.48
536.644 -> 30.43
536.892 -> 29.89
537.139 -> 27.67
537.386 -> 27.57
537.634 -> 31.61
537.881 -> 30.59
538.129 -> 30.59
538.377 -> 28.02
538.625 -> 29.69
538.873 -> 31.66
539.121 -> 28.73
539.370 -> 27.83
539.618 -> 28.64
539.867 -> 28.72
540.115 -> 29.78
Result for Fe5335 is 0.251 nm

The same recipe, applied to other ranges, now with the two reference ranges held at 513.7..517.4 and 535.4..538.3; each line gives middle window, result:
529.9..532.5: -0.15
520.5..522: 0.02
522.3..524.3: -0.10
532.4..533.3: 0.05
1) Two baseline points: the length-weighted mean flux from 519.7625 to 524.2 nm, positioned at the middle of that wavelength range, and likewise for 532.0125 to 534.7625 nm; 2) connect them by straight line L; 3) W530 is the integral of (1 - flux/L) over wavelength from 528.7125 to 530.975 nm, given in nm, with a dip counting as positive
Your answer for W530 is -0.15 nm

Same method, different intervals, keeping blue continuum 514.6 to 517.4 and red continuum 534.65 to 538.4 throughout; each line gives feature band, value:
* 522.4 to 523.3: -0.011 nm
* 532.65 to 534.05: 0.051 nm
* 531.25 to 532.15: -0.051 nm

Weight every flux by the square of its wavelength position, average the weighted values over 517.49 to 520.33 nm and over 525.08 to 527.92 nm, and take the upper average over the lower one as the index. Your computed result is 1.16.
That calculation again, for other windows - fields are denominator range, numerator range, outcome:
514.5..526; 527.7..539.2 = 1.26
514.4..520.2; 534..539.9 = 1.41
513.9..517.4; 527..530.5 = 1.30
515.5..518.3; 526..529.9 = 1.30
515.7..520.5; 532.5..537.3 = 1.40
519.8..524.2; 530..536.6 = 1.22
